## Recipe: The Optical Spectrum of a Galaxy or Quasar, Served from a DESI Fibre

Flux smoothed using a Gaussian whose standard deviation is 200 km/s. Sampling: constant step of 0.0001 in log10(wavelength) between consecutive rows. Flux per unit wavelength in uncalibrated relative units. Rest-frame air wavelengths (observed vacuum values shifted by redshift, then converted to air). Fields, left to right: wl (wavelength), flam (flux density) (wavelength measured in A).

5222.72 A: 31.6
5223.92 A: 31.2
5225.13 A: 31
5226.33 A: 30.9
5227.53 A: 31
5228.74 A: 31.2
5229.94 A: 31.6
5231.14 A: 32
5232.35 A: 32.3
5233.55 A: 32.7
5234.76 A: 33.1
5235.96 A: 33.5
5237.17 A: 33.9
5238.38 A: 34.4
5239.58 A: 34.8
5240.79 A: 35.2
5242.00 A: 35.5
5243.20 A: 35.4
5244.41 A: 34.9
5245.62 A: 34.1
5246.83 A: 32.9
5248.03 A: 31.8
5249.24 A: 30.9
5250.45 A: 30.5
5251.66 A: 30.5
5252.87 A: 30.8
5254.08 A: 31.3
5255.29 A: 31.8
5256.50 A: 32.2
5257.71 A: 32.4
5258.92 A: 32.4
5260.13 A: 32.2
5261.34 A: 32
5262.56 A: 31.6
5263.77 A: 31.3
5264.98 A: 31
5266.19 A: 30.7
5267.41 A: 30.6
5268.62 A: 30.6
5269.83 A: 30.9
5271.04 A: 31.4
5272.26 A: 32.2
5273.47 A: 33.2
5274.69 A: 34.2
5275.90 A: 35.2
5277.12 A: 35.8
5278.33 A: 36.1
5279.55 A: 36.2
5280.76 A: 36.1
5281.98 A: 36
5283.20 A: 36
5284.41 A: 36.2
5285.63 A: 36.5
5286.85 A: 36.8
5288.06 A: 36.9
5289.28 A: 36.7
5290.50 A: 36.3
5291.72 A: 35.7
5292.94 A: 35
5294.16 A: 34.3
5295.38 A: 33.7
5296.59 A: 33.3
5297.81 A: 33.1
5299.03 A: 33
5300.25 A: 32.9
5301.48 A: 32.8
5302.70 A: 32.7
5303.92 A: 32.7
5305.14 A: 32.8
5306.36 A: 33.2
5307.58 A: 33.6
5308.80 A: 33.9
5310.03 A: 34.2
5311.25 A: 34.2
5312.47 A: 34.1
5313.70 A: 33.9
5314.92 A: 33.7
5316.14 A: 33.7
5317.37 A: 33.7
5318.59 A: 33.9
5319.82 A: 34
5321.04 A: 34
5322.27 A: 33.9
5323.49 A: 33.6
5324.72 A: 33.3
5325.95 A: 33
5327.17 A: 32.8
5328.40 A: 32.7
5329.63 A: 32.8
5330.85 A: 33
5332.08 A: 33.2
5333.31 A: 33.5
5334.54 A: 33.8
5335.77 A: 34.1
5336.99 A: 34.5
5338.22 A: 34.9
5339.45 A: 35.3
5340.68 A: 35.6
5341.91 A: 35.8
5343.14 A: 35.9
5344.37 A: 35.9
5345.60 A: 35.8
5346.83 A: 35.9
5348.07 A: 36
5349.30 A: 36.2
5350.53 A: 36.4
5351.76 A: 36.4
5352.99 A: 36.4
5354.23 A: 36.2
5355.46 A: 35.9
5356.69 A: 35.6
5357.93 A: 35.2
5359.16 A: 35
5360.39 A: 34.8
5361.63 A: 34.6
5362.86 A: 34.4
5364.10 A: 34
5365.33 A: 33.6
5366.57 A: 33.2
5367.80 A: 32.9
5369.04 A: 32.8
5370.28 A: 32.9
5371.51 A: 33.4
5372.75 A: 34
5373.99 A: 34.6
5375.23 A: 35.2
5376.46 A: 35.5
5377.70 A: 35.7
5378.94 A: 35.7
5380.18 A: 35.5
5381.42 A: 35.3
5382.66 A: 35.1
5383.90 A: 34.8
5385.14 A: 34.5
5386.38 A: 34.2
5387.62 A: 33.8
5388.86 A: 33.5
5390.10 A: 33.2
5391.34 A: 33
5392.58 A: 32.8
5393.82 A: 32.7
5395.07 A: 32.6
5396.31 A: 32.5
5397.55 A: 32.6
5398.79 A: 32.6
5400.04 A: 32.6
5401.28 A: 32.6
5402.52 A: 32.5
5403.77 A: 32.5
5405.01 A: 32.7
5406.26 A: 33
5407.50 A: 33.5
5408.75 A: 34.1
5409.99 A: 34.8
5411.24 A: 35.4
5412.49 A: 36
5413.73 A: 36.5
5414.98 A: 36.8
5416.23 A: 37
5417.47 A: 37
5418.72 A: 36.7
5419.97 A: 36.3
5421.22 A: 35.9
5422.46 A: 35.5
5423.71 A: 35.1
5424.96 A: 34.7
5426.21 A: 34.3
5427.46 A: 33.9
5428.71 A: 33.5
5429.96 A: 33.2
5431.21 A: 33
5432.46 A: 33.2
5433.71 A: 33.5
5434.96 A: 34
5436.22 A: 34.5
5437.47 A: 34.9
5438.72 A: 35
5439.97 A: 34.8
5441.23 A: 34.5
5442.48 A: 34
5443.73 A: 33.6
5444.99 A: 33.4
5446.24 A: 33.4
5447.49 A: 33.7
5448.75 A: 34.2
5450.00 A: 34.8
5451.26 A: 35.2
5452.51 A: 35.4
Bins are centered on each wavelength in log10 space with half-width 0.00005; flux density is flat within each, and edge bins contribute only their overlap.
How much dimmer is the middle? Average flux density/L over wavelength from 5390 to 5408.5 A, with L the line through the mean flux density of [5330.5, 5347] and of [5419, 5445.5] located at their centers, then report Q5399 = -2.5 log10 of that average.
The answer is 0.056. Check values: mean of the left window 34.8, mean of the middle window 32.8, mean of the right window 34.4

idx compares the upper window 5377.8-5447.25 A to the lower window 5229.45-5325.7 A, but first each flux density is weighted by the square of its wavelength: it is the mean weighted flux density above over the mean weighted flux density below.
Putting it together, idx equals 1.1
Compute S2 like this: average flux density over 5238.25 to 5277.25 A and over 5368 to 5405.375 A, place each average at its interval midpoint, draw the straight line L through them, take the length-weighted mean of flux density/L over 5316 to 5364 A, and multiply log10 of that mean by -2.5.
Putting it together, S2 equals -0.04 mag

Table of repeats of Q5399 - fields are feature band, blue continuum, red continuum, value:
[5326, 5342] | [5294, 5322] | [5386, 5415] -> -0.01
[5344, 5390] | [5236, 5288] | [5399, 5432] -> -0.02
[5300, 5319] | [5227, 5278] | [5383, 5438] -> -0.01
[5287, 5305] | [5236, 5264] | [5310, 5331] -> -0.03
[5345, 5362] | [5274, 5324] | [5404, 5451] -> -0.04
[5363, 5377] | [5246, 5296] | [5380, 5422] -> 0.01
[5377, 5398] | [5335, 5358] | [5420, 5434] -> 0.03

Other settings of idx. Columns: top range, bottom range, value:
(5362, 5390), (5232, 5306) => 1.07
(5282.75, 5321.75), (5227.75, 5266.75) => 1.08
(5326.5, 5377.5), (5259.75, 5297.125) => 1.05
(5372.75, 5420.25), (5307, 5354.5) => 1.02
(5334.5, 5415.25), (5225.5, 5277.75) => 1.11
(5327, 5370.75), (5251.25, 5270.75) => 1.14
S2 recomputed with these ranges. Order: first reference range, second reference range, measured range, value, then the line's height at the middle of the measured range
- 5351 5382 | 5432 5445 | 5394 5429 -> 0.000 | 34.4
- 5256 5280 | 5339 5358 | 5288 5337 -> 0.021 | 34.4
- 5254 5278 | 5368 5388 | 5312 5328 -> -0.010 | 33.3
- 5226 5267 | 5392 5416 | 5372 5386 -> -0.049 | 33.5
